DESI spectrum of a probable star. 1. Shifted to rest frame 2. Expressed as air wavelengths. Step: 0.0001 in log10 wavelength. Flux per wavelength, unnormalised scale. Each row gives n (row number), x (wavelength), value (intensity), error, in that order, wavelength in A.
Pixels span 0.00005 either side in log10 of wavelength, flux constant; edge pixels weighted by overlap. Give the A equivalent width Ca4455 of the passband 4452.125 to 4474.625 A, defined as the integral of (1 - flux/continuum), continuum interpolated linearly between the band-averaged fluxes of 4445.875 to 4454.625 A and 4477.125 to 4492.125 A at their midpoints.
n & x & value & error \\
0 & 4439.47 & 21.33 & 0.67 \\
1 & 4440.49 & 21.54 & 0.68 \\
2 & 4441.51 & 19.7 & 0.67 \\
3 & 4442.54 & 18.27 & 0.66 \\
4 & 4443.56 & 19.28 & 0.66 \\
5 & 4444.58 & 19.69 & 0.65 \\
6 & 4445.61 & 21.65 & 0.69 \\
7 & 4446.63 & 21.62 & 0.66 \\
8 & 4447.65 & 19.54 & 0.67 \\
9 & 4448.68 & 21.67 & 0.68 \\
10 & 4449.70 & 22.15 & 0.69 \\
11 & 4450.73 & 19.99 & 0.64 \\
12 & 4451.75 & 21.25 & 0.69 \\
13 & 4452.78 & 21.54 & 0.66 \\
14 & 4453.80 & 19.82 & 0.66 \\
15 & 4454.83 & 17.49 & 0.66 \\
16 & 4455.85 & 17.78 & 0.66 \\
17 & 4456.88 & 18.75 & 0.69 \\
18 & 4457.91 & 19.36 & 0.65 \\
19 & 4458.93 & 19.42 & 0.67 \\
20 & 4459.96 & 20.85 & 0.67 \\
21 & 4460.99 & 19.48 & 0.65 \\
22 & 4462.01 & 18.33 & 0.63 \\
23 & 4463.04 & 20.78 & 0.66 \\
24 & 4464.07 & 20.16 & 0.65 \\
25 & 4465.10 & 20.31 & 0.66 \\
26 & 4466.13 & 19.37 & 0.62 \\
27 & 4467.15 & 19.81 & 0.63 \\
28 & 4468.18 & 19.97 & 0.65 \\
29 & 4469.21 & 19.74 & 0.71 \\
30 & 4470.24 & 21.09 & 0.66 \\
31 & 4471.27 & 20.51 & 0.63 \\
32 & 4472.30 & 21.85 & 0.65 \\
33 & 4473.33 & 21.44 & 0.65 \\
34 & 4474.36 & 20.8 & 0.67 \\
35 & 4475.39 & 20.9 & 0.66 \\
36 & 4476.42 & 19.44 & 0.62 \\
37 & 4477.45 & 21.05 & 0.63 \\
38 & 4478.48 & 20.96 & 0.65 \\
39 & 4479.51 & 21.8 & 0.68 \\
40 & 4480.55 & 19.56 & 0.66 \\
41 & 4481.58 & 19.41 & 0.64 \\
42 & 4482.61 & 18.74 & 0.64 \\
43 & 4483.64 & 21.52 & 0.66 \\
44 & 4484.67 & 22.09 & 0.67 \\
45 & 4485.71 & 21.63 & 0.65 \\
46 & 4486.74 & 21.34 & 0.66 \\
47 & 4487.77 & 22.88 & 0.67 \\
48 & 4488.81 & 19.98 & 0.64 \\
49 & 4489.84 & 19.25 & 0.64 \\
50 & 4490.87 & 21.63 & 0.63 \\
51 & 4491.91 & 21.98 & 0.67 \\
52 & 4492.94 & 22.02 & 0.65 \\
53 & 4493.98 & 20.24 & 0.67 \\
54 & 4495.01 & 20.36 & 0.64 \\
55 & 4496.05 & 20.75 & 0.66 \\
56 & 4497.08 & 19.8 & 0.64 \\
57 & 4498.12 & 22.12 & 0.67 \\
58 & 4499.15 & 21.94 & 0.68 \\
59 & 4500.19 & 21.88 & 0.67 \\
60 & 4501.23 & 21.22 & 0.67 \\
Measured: 1.0 A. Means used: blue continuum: 20.9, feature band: 19.9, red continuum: 20.9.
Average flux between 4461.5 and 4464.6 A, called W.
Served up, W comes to 19.7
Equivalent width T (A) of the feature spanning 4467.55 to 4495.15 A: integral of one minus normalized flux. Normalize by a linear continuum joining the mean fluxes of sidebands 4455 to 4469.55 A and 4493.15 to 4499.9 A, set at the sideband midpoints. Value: -0.7 A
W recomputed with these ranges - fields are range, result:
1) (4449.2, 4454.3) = 21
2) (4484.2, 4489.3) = 21.6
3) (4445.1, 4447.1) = 21.7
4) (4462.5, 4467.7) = 20.1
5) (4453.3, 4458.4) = 18.6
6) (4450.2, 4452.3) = 20.6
